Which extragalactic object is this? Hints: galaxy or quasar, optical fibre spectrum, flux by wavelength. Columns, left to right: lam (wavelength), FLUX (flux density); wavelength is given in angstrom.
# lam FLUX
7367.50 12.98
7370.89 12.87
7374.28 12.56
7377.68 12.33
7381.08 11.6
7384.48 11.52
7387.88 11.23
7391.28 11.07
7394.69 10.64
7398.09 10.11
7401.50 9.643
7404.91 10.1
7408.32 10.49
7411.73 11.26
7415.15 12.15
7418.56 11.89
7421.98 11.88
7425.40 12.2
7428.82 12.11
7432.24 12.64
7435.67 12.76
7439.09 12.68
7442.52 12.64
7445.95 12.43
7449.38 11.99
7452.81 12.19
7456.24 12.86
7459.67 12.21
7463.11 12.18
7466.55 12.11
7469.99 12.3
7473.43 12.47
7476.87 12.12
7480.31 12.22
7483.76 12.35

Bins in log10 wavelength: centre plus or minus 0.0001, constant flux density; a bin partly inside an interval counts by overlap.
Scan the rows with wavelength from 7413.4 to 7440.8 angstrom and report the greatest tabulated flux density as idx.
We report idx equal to 12.76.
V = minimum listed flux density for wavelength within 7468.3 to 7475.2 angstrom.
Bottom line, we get 12.3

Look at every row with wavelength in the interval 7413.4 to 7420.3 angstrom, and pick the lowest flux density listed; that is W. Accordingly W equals 11.89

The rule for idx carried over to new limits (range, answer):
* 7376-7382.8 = 12.33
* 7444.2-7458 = 12.86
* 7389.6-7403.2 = 11.07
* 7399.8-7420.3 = 12.15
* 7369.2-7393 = 12.87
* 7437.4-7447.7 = 12.68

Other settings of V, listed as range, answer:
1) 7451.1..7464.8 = 12.18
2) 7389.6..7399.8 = 10.11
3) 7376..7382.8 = 11.6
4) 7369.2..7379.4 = 12.33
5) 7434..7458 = 11.99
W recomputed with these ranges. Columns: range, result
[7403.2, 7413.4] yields 10.1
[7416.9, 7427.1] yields 11.88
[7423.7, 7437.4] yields 12.11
